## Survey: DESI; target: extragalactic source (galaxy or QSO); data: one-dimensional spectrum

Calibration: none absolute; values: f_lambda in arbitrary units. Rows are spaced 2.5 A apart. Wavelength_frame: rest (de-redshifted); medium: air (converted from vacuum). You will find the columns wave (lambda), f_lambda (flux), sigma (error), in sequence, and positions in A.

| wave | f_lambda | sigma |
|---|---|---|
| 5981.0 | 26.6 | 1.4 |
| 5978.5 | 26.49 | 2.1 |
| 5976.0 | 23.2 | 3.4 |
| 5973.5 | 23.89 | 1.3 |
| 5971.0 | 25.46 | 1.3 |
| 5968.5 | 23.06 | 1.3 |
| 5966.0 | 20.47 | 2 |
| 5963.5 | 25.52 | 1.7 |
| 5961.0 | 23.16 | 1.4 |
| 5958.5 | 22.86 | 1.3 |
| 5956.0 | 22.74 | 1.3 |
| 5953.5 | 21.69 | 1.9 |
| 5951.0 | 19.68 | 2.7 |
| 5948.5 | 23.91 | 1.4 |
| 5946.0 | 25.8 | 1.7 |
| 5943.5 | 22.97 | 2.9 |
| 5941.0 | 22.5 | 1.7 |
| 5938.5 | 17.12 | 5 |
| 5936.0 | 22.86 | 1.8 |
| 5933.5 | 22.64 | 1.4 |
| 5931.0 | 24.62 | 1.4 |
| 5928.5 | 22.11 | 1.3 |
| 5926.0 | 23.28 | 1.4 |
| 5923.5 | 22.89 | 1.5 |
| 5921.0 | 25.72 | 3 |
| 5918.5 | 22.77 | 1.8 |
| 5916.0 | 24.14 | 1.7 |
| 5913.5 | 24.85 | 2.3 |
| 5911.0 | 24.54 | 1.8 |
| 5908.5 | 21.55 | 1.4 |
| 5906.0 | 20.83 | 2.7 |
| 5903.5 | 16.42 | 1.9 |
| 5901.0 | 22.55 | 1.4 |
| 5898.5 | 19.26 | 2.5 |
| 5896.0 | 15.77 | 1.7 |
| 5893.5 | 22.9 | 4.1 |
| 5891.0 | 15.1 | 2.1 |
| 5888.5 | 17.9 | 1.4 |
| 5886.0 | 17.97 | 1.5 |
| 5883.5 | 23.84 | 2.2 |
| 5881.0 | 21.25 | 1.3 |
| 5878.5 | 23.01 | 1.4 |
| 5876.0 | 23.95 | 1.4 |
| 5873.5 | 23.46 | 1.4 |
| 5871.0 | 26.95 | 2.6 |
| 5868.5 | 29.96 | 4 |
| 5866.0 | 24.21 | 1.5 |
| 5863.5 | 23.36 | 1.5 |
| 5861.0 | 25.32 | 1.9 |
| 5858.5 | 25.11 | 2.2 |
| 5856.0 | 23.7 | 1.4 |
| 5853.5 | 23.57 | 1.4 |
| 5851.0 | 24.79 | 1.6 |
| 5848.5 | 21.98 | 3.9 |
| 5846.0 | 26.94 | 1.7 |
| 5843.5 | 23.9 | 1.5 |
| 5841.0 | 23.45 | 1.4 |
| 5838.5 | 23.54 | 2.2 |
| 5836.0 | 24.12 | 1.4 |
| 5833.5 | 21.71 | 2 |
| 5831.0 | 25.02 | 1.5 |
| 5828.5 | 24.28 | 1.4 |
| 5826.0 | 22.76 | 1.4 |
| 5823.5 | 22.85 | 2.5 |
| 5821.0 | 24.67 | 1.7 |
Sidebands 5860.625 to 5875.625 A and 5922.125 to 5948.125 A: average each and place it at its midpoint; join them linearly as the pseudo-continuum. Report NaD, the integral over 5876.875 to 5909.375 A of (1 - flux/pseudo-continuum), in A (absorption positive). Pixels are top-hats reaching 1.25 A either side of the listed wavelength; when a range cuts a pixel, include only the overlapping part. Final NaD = 6.05 A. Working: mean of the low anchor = 25.5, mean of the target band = 19.9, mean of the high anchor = 22.7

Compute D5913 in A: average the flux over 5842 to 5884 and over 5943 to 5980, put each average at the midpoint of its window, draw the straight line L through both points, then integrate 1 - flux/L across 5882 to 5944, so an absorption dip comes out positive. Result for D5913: 6.3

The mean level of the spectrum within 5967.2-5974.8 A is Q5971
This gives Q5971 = 24.1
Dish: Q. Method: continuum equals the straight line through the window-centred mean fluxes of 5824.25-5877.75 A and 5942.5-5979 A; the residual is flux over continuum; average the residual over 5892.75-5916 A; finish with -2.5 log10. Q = 0.13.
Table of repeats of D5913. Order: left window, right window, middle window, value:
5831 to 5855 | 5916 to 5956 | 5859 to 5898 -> 1.9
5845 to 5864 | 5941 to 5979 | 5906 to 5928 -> 0.2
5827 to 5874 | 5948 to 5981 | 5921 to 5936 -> 0.3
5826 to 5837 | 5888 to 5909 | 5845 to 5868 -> -2.7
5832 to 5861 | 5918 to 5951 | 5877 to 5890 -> 1.5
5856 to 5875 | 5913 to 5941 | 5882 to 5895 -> 2.6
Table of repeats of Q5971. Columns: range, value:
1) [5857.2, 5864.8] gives 24.6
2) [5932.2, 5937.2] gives 22.8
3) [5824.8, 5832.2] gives 24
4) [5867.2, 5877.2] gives 26.1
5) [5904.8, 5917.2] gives 23.2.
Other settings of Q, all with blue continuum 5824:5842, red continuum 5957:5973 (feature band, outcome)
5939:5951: 0.023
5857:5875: -0.086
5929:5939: 0.060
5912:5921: -0.033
